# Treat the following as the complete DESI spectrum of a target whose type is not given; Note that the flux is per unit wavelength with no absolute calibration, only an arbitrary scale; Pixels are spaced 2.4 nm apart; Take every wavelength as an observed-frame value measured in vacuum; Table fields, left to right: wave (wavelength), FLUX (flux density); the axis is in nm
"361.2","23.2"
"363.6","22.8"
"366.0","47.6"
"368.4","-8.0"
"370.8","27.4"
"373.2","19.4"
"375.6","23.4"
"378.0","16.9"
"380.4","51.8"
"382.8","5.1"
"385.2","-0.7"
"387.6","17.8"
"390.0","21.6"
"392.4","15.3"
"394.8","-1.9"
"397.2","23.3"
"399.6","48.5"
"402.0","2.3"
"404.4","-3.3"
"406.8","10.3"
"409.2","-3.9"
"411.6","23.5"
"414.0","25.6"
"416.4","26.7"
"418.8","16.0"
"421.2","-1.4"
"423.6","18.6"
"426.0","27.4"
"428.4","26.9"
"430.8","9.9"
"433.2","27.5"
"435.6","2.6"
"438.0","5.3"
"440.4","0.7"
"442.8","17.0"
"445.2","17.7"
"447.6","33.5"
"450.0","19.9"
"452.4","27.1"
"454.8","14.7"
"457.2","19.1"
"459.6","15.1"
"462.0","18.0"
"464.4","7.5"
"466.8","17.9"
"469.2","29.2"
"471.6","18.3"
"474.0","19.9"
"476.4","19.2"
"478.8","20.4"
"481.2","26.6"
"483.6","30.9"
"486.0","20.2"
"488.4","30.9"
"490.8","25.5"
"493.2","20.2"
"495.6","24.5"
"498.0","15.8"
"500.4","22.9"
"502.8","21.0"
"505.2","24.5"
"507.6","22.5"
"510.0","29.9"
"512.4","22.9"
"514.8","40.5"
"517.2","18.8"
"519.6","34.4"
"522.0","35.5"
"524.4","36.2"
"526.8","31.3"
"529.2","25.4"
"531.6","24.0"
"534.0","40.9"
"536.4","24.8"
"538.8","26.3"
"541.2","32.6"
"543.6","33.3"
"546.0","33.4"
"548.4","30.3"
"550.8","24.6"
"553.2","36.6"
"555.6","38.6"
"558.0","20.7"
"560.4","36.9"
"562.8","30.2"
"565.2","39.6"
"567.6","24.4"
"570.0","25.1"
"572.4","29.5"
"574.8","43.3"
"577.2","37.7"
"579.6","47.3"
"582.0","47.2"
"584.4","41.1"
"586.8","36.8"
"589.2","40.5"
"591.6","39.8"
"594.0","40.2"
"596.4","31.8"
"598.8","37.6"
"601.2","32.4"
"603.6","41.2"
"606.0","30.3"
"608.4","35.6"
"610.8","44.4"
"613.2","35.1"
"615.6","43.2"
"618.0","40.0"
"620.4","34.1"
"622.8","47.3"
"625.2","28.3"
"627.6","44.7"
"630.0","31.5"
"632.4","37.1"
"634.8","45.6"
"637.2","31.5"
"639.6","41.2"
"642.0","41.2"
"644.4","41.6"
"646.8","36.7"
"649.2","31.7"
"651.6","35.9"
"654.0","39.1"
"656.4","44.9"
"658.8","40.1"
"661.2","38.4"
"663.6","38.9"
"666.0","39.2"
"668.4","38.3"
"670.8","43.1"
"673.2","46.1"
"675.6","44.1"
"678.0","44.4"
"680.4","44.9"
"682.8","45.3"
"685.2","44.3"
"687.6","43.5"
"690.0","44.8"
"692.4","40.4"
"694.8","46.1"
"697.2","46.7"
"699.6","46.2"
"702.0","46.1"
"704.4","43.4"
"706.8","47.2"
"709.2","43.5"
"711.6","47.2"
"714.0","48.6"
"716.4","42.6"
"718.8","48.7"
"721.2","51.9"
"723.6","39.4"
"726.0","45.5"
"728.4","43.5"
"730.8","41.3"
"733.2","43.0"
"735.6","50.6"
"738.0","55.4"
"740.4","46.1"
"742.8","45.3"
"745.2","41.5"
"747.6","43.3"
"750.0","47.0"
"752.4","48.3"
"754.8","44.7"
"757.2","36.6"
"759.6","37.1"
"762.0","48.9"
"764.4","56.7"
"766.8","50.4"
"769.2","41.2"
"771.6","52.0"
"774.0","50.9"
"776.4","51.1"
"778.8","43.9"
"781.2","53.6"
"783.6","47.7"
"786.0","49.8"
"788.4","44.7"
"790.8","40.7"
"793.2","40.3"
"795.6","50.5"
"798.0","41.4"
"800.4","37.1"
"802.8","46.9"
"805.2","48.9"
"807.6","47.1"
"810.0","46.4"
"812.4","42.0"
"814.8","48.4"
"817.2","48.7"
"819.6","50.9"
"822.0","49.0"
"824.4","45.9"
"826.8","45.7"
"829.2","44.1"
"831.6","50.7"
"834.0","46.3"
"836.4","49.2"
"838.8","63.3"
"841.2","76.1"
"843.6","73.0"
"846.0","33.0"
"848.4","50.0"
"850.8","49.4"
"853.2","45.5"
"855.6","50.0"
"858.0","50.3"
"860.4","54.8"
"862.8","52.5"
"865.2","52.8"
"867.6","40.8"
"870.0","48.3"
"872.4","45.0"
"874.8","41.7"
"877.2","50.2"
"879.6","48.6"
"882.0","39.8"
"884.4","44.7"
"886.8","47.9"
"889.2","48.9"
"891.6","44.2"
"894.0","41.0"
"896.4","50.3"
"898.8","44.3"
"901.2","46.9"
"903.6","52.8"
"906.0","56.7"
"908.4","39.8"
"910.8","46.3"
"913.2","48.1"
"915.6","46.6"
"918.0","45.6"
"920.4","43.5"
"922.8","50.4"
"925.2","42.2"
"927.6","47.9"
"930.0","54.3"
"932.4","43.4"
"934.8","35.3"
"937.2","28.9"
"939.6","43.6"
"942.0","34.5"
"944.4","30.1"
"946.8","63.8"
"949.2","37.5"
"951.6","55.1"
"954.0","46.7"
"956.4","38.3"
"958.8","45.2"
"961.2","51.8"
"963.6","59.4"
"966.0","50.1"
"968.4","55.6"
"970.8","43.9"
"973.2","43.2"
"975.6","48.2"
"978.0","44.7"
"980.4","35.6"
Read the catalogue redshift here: 0.28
